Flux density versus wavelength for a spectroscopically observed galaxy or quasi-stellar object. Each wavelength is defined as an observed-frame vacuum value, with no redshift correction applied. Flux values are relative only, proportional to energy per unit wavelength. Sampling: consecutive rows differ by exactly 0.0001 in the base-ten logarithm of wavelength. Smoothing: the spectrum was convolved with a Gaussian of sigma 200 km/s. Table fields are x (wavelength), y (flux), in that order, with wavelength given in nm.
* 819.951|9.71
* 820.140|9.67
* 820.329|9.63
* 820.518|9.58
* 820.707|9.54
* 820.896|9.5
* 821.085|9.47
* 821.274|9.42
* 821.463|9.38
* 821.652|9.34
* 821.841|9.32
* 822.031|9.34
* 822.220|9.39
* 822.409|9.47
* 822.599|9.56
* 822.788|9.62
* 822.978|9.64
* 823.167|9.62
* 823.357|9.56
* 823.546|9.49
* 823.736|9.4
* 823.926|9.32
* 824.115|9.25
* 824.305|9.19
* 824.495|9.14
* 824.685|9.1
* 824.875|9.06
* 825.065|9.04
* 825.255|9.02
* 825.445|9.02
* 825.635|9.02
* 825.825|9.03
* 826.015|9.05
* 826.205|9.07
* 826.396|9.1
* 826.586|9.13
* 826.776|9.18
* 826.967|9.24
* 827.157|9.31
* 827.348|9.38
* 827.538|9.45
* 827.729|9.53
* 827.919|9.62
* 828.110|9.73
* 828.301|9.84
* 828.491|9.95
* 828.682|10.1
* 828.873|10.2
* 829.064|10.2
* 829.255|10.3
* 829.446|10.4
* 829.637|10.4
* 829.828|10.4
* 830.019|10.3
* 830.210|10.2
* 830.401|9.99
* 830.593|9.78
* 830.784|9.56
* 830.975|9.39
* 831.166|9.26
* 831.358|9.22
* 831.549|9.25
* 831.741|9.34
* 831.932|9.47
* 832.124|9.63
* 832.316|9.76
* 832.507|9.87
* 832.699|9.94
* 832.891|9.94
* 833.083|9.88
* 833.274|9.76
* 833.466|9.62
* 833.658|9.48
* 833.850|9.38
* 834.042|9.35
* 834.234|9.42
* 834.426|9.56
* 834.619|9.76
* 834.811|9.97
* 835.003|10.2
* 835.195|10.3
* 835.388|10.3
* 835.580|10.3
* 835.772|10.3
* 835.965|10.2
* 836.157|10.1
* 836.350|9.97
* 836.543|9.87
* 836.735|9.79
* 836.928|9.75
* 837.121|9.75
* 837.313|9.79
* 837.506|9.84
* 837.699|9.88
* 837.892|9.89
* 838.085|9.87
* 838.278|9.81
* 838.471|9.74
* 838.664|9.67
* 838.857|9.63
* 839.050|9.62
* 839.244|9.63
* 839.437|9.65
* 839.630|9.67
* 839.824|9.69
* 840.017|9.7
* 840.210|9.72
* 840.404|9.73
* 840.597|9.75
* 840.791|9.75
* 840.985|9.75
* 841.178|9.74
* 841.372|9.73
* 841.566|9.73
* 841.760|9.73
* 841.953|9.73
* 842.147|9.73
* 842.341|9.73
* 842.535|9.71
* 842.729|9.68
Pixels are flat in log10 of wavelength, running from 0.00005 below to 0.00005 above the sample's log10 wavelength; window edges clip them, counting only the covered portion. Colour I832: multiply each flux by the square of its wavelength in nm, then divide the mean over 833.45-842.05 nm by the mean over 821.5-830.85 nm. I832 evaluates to 1.06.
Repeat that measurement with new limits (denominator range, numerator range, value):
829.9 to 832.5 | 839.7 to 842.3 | 1.03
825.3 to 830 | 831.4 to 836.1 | 1.03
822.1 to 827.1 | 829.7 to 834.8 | 1.07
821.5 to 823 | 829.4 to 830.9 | 1.09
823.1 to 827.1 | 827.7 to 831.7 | 1.09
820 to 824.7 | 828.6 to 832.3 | 1.06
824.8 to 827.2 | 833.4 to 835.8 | 1.10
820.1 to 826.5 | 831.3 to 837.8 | 1.08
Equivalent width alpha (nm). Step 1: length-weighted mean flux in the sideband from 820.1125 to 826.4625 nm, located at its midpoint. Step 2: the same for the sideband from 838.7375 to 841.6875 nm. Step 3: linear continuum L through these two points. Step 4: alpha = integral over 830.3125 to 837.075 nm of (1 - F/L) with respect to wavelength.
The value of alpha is -0.15 nm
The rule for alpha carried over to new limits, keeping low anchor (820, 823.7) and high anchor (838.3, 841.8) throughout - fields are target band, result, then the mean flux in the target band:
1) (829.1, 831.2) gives -0.09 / 10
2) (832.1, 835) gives -0.02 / 9.71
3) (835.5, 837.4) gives -0.06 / 9.98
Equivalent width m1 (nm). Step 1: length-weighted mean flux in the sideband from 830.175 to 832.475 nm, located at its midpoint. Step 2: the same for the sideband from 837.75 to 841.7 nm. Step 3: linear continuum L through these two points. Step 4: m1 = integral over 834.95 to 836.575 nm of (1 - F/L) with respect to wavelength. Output -0.09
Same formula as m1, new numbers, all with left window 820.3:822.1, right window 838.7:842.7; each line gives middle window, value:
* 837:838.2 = -0.02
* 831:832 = 0.03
